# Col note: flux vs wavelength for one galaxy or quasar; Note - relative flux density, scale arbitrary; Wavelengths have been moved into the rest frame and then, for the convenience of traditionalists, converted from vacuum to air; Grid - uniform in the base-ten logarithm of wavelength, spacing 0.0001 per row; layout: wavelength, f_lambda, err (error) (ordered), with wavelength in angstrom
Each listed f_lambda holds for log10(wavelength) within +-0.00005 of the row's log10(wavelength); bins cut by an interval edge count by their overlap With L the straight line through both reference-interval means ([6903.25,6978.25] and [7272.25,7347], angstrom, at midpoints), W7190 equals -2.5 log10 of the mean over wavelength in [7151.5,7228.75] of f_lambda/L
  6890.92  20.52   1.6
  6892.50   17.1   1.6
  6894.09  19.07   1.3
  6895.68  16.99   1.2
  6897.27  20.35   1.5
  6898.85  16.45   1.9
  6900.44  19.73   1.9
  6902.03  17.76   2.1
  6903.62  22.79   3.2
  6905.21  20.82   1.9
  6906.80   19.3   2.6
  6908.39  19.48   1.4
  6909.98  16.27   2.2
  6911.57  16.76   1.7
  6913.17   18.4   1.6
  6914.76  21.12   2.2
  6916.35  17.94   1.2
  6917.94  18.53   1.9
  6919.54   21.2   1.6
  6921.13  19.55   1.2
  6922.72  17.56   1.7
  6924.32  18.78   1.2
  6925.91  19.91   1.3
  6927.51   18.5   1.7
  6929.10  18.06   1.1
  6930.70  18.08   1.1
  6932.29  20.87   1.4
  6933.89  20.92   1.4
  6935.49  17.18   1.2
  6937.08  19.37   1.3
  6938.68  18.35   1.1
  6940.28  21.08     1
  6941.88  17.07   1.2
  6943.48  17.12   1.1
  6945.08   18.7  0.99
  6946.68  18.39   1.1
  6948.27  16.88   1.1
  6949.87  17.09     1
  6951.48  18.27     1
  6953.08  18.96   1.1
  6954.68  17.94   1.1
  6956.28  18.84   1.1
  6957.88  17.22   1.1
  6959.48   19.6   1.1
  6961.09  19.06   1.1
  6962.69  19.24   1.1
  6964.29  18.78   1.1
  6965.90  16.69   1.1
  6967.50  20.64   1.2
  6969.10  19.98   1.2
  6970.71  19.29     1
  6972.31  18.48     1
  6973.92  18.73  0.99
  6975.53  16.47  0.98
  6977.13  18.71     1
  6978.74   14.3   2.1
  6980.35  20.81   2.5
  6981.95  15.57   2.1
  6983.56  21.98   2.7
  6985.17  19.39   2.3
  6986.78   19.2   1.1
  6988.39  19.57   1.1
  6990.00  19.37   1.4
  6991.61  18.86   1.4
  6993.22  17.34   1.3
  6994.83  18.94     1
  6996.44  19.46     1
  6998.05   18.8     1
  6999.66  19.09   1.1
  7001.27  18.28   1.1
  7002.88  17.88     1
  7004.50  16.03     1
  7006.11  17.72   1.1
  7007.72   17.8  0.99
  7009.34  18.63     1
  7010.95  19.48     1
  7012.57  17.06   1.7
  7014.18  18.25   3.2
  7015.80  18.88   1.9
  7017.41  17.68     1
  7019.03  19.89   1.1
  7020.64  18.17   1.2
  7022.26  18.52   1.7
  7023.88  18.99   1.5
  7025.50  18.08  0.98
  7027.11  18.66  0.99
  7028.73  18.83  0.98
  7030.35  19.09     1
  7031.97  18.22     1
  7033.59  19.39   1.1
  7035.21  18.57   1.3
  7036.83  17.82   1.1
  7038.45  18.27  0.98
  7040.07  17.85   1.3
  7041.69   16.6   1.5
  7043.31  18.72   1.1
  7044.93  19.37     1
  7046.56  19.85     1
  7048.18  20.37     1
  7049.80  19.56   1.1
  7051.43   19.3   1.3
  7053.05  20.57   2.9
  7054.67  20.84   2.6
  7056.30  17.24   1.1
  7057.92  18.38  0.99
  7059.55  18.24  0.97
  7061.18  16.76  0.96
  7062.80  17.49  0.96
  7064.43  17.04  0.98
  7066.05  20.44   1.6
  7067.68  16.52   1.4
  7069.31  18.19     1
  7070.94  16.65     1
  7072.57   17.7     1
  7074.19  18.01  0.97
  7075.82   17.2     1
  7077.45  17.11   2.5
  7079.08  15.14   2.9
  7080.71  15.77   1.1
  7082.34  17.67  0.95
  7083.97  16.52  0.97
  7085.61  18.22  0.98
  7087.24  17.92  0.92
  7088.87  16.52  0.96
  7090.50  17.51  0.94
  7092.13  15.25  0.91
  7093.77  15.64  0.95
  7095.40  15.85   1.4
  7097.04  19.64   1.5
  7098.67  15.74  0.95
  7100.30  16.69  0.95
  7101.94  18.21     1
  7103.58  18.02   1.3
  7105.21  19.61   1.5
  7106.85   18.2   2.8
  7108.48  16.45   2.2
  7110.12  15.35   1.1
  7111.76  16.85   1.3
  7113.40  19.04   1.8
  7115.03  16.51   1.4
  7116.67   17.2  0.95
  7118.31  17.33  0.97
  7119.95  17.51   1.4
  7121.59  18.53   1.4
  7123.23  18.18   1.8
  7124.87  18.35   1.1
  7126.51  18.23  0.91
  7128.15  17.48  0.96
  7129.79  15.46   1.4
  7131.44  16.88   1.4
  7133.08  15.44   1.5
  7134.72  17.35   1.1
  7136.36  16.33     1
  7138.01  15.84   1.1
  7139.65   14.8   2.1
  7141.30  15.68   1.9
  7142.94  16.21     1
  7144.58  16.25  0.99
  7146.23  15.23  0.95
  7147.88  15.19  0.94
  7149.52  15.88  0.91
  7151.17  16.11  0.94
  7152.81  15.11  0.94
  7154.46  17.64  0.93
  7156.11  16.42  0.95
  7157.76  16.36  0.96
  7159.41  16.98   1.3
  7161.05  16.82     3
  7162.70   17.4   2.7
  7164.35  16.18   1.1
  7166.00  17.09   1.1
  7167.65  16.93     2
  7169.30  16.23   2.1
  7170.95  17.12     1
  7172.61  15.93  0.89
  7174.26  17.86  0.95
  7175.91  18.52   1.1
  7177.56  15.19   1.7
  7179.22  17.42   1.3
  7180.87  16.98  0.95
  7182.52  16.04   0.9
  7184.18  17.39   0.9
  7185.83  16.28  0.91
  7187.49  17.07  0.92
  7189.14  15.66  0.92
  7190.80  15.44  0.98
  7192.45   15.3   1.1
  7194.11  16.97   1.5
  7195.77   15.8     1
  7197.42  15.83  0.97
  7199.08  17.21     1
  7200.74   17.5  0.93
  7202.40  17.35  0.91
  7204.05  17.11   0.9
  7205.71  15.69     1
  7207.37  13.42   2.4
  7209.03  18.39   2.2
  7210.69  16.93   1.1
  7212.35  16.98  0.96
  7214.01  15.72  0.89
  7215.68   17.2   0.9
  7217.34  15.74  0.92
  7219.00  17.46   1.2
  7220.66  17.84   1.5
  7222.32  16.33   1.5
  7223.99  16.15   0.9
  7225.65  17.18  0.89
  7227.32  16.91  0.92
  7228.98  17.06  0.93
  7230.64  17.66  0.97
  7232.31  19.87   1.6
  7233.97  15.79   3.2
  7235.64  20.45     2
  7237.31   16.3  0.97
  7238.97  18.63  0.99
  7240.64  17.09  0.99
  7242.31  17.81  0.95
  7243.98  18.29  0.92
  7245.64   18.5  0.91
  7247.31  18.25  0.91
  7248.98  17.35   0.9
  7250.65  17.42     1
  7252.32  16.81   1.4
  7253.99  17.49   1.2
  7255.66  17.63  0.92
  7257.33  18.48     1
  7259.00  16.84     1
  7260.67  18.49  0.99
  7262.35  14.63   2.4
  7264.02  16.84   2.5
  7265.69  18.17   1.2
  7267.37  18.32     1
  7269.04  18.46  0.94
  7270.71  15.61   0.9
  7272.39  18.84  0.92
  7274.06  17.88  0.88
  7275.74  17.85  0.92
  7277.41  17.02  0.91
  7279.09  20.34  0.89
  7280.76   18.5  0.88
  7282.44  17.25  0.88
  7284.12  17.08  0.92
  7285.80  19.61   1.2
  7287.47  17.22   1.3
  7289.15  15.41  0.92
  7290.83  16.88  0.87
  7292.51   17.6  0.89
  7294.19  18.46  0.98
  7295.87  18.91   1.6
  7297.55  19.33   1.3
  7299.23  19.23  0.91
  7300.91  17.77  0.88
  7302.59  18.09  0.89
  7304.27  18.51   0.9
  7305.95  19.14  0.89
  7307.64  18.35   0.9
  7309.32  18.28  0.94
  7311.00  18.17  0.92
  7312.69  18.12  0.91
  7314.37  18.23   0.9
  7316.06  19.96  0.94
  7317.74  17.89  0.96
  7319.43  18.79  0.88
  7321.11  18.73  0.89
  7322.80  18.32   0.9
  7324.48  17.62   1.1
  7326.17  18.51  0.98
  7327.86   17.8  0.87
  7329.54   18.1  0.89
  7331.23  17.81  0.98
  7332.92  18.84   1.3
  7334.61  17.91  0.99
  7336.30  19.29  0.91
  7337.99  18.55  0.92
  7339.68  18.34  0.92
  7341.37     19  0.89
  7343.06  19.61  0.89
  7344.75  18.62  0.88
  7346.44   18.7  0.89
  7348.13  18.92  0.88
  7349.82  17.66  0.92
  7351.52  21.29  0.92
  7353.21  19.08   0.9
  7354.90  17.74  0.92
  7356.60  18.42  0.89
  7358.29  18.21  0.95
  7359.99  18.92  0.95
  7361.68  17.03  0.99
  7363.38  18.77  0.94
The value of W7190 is 0.113 mag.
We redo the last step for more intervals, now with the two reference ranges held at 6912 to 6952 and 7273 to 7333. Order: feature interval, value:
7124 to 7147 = 0.13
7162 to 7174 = 0.10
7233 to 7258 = 0.03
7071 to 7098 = 0.10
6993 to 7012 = 0.02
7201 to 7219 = 0.11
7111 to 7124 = 0.05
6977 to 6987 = 0.01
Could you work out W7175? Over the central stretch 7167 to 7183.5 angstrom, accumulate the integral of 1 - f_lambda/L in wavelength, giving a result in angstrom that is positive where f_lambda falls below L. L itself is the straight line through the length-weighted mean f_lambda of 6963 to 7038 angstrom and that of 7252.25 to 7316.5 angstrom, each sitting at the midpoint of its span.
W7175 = 1.2 angstrom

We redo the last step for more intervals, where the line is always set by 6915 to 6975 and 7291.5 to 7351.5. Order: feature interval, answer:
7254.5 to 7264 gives 0.7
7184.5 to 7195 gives 1.4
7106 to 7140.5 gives 3.0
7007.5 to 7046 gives 0.5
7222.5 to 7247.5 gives 1.2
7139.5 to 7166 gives 3.4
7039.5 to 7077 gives 0.6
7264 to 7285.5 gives 0.7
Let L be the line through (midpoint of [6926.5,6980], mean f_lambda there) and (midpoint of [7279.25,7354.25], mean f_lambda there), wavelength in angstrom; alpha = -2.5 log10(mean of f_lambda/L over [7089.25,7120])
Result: 0.08 mag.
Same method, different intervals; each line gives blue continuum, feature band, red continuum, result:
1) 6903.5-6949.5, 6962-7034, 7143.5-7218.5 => -0.02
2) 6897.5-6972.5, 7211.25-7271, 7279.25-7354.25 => 0.07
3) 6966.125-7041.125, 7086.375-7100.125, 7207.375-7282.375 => 0.09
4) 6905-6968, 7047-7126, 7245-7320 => 0.04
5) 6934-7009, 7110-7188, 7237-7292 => 0.08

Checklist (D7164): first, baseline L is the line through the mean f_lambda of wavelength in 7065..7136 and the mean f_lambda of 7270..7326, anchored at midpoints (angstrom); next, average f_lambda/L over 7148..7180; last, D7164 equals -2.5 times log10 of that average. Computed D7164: 0.06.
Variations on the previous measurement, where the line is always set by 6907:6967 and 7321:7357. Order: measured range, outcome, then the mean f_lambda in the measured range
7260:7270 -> 0.07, 17.4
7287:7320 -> 0.02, 18.2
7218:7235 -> 0.08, 17.3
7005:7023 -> 0.02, 18.3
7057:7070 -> 0.04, 17.9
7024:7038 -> 0.00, 18.6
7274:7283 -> 0.02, 18.2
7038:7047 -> 0.01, 18.4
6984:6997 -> -0.03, 19.1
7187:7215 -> 0.14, 16.4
